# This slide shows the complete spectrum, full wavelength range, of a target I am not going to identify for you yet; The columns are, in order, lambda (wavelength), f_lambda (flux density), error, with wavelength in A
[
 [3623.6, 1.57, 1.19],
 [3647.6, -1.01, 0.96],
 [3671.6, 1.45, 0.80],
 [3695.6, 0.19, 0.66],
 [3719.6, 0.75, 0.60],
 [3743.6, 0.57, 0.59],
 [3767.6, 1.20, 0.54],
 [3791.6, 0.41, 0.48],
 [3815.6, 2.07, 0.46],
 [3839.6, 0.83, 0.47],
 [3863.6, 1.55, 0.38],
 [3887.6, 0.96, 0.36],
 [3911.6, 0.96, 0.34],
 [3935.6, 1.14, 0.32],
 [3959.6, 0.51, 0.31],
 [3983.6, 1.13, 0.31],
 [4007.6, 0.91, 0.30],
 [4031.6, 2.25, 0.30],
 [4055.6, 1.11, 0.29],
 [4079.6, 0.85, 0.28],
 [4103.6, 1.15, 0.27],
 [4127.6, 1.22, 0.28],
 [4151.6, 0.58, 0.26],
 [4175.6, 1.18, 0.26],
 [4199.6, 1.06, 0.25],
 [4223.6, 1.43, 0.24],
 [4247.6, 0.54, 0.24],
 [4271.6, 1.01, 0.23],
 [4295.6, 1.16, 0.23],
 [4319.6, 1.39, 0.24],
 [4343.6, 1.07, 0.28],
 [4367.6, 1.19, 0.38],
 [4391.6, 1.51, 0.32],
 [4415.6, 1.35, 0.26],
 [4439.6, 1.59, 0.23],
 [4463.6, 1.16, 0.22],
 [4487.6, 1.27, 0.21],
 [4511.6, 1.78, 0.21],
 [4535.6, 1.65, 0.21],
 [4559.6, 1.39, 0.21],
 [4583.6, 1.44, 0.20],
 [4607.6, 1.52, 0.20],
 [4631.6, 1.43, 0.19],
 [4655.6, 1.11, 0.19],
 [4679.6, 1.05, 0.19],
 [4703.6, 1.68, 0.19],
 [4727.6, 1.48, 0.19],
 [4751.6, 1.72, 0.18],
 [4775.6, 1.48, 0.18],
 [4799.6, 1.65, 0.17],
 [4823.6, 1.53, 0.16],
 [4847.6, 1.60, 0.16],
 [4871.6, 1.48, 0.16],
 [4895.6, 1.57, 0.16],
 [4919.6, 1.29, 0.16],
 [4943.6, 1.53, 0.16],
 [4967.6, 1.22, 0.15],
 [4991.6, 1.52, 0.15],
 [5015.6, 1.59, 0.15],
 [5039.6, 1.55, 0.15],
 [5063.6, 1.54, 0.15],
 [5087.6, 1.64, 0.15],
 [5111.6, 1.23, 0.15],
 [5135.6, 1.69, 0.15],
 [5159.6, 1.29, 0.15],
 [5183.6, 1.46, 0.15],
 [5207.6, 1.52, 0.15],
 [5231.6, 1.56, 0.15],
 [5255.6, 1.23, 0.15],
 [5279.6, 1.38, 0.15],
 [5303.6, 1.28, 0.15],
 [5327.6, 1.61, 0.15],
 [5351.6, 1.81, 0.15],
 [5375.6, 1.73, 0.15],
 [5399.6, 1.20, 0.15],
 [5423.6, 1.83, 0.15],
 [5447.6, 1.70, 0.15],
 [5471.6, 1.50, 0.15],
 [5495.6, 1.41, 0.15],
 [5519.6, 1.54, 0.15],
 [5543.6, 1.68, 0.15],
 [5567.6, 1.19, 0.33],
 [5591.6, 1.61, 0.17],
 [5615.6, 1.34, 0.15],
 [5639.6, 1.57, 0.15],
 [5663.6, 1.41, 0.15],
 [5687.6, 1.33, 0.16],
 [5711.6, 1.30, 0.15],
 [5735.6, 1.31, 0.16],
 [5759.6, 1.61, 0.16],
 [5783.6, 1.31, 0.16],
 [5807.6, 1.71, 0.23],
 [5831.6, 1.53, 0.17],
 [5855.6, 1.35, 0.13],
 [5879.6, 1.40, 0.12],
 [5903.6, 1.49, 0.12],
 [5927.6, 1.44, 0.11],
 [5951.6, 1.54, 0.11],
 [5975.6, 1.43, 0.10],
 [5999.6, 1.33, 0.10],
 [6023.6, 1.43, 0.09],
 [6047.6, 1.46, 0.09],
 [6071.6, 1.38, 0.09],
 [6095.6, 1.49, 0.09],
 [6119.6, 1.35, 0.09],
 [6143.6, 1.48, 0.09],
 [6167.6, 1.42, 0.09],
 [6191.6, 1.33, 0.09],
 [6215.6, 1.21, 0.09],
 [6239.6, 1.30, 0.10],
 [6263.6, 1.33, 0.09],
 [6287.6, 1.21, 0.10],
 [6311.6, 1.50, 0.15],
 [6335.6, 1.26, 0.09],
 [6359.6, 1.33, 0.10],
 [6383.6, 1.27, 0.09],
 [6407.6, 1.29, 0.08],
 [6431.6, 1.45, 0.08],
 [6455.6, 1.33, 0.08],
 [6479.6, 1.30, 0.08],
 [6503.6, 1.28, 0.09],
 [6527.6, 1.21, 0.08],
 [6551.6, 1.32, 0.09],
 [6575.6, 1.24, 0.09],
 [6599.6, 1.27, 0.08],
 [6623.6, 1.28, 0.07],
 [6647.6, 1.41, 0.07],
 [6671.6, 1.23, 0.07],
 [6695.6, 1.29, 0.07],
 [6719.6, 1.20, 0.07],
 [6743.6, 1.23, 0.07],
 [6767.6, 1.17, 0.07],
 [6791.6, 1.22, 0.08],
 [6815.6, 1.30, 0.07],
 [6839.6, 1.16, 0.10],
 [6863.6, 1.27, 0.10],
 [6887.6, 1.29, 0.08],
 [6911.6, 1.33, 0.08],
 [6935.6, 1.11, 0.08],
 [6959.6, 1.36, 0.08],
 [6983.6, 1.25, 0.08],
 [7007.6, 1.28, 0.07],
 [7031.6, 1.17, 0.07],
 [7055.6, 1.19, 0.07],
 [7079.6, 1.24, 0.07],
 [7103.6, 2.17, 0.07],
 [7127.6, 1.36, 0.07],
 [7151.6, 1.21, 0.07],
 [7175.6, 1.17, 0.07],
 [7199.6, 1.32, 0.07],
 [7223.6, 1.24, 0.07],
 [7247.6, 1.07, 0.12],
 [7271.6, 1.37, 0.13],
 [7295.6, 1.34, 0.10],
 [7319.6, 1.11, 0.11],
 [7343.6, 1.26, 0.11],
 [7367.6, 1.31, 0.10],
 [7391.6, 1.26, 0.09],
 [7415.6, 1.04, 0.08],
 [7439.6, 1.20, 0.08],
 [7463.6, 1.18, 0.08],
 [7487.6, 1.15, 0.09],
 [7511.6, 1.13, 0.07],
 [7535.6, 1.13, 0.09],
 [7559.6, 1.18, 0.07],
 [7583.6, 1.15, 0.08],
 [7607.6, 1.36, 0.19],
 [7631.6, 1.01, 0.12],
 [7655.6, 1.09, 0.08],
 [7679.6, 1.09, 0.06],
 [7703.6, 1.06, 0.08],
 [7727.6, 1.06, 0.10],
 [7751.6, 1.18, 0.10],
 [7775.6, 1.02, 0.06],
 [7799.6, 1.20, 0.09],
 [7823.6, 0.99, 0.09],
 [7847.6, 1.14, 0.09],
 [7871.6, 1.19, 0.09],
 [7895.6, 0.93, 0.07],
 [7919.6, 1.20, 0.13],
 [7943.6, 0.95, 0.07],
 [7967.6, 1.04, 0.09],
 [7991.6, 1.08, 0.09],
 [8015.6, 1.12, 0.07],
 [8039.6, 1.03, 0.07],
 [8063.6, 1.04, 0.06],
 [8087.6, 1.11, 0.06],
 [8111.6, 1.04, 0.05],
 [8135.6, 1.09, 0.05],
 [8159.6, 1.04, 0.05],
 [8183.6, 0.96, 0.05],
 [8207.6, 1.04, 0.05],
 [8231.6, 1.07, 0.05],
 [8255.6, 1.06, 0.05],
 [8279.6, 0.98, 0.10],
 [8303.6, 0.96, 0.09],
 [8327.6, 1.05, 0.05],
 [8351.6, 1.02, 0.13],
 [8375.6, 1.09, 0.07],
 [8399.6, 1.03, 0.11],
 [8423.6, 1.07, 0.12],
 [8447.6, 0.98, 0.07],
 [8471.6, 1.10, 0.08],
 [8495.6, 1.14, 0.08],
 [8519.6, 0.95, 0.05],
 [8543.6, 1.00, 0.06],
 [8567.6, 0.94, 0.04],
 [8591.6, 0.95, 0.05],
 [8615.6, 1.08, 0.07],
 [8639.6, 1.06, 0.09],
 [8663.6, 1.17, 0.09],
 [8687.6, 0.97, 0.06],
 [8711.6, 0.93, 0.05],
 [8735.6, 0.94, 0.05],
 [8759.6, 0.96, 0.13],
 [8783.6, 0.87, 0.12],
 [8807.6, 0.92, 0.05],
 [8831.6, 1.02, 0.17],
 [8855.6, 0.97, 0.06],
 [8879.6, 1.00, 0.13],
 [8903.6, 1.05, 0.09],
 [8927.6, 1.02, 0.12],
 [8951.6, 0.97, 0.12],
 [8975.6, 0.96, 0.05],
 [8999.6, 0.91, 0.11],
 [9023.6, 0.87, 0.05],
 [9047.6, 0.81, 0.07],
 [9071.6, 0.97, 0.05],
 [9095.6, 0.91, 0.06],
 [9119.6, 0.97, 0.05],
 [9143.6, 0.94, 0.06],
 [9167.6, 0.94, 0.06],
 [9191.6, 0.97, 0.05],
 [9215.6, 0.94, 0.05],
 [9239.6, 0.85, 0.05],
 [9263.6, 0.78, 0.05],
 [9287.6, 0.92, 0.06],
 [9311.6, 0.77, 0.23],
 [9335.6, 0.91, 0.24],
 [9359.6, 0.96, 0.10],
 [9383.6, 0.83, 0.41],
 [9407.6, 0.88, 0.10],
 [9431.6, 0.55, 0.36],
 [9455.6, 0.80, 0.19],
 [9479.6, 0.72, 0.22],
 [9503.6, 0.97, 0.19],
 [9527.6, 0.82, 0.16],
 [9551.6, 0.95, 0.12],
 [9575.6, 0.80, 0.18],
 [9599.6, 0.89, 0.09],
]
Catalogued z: 0.083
